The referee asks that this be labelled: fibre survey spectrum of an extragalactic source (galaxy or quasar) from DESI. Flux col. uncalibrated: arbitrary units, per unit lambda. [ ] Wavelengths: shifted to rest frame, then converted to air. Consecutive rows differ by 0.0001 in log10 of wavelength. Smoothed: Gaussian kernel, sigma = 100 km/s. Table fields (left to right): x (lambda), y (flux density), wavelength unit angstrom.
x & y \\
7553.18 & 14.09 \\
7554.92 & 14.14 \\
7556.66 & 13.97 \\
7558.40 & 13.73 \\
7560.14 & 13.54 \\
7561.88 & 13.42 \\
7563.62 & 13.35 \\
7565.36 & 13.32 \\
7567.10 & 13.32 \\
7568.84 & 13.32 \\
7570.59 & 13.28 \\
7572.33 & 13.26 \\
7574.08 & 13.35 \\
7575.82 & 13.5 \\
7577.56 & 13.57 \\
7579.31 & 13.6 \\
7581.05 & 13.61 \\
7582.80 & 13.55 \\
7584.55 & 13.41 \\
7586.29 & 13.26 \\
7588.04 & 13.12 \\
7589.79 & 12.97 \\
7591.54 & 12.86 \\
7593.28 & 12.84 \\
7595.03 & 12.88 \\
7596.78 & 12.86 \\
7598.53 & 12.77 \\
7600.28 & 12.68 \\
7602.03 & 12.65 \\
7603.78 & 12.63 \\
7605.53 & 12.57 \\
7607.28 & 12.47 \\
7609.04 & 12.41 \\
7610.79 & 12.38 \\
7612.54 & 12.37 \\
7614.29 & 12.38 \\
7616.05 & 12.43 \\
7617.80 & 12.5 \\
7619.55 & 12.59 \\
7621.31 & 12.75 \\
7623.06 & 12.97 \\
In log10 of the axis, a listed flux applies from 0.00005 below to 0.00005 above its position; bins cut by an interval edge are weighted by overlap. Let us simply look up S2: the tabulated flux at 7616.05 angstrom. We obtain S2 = 12.43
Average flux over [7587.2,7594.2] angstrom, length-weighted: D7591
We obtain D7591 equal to 13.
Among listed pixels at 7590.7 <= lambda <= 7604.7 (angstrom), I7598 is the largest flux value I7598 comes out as 12.88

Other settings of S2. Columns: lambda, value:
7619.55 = 12.59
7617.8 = 12.5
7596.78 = 12.86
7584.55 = 13.41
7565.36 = 13.32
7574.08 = 13.35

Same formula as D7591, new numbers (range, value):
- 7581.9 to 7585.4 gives 13.5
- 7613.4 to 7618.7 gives 12.4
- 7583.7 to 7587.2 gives 13.3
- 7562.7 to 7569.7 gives 13.3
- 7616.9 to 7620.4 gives 12.6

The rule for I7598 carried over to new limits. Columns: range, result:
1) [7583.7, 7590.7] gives 13.41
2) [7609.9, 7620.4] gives 12.59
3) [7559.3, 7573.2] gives 13.54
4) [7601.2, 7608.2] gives 12.65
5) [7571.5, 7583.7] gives 13.61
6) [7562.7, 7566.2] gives 13.35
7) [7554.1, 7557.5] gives 14.14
